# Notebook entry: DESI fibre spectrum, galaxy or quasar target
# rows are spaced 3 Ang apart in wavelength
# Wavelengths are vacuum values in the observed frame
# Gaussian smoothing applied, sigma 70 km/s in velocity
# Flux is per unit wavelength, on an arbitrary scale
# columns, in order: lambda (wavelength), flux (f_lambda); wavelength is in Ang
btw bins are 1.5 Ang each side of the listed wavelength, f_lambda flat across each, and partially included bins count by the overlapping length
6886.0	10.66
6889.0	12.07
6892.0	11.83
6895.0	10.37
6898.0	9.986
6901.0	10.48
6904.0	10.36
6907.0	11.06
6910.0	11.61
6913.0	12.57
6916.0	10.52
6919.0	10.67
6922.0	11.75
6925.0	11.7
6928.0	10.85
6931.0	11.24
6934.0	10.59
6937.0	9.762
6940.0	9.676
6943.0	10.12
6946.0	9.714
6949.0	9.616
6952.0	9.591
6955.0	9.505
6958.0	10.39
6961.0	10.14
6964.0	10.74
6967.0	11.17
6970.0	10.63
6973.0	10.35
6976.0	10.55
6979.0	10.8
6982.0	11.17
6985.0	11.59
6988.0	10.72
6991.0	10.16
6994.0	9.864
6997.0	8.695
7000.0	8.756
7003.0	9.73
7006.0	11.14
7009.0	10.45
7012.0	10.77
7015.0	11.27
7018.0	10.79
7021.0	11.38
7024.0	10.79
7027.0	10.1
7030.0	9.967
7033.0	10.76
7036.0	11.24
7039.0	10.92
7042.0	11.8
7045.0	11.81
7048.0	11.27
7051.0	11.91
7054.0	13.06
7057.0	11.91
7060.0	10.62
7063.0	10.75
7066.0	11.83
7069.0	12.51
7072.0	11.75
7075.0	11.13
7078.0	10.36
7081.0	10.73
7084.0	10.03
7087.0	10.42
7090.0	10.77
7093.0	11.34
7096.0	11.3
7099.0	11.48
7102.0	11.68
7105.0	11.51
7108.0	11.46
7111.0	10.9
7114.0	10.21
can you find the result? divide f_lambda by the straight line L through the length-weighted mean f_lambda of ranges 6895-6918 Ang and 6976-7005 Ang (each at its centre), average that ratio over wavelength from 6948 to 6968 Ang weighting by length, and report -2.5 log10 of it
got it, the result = 0.033 mag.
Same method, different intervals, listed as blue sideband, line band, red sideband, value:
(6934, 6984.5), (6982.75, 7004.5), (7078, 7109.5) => 0.05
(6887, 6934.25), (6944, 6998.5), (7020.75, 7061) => 0.09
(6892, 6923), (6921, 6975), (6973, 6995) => 0.04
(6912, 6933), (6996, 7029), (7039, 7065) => 0.11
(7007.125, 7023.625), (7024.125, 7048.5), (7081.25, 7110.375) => 0.00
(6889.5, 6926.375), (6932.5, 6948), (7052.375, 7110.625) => 0.12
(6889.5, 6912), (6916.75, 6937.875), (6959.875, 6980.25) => -0.02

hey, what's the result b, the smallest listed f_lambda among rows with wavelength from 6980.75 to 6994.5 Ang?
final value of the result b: 9.864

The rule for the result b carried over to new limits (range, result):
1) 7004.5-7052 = 9.967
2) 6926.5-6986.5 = 9.505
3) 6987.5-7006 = 8.695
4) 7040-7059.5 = 11.27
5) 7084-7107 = 10.03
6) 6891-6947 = 9.676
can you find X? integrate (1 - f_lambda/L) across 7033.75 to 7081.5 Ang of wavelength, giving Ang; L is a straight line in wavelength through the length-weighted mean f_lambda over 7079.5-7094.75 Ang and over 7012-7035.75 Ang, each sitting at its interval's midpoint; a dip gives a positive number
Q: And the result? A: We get -3.4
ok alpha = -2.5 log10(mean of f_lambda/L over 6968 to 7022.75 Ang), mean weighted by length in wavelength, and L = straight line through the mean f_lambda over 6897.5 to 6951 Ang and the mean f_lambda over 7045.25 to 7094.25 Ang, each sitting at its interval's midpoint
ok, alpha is 0.05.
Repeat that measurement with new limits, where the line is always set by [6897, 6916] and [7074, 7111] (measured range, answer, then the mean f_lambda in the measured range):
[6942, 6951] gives 0.127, 9.79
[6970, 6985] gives 0.021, 10.8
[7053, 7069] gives -0.063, 11.7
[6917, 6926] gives -0.030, 11.3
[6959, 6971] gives 0.034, 10.7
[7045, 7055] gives -0.093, 12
